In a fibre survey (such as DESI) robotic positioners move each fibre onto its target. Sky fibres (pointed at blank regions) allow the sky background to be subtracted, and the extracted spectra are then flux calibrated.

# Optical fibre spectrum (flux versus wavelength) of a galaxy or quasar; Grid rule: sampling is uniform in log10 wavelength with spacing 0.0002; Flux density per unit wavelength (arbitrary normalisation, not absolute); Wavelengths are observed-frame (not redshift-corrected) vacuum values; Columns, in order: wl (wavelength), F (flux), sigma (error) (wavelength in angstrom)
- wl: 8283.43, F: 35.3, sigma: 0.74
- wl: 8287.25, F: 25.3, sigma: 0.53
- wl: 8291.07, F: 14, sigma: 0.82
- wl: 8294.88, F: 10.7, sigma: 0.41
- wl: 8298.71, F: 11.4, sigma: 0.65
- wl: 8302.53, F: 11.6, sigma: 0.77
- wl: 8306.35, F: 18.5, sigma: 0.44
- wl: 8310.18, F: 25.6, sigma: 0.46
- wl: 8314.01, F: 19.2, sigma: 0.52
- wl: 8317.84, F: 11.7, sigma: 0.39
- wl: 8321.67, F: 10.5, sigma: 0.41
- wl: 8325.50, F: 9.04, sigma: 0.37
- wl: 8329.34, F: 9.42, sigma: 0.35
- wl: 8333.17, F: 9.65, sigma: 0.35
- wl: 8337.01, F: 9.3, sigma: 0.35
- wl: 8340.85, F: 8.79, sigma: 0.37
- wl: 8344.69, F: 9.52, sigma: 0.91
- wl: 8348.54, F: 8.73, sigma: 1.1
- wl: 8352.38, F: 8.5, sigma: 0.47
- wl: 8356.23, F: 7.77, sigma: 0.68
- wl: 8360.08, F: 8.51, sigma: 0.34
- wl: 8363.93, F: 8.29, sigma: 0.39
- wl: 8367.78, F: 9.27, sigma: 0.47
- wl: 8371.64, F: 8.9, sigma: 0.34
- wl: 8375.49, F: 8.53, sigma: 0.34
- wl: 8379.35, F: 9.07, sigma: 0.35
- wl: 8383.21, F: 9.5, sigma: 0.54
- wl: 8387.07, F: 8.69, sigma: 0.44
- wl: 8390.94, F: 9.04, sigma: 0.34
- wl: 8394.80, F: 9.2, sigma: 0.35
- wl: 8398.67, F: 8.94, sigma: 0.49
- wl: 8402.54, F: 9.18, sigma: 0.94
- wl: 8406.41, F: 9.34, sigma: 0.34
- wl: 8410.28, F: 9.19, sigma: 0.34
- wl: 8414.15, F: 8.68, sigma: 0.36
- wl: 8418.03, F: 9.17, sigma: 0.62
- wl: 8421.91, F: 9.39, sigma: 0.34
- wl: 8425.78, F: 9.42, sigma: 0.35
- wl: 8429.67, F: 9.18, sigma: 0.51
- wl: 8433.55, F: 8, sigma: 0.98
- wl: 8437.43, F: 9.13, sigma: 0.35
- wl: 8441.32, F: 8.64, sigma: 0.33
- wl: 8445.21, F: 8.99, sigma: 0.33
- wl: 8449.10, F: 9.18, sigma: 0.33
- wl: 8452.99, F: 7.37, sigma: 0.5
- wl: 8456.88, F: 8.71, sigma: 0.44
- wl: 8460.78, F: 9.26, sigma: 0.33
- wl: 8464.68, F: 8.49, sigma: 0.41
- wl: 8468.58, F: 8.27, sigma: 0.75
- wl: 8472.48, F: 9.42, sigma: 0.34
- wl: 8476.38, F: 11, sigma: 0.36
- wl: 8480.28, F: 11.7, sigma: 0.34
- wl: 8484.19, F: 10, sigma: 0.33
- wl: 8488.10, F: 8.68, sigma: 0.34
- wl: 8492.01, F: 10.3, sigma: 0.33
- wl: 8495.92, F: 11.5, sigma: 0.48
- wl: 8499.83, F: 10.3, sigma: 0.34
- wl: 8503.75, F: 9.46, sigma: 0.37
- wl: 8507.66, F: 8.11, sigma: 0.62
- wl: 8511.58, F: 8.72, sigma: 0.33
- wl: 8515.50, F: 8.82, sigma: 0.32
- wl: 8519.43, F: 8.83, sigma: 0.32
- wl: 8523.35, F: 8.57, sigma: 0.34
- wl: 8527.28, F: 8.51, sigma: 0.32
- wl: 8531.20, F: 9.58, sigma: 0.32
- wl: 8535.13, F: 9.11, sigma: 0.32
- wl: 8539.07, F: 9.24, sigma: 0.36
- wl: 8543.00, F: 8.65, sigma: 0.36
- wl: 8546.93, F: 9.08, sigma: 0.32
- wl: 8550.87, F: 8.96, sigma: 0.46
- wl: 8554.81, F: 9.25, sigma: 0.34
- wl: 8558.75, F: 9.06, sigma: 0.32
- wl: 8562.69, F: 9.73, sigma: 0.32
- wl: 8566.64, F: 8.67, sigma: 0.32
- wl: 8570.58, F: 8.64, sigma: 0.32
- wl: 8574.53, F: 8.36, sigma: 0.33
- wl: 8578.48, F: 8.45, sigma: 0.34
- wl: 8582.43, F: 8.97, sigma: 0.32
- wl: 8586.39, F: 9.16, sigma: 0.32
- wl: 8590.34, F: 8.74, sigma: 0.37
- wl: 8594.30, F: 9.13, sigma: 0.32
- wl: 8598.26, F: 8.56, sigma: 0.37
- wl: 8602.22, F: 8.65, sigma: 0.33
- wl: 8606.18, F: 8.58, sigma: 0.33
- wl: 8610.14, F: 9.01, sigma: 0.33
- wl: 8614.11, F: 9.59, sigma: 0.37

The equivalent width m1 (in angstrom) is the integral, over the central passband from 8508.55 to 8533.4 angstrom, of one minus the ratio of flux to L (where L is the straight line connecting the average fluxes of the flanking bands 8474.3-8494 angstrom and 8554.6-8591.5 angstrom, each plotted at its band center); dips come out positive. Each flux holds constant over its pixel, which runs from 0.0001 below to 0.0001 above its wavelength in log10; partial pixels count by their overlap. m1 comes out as 2.4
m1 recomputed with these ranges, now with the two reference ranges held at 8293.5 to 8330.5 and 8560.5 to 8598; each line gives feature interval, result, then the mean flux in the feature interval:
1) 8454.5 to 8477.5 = 4.0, 9.09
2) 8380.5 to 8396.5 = 4.3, 9.1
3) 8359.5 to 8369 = 3.1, 8.68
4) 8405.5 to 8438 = 7.6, 9.05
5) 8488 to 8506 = 0.4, 10.2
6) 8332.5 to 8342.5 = 3.1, 9.21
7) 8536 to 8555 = 0.9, 9.02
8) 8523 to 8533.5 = 0.9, 8.95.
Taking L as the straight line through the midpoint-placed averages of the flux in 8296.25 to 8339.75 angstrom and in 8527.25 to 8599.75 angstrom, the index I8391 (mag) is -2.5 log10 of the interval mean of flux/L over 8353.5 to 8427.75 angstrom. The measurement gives 0.308 mag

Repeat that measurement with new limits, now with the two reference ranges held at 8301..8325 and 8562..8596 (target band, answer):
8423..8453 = 0.38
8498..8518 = 0.18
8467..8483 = 0.14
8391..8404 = 0.44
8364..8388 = 0.50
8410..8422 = 0.40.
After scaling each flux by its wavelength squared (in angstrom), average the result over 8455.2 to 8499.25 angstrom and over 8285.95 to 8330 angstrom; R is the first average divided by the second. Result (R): 0.7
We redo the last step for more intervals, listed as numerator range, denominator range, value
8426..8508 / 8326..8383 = 1.08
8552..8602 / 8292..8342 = 0.74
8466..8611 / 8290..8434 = 0.93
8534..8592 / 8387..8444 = 1.03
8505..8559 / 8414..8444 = 1.02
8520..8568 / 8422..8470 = 1.06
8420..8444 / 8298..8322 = 0.58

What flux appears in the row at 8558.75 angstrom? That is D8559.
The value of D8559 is 9.06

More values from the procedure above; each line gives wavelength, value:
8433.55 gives 8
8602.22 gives 8.65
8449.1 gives 9.18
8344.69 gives 9.52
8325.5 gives 9.04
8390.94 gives 9.04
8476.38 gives 11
